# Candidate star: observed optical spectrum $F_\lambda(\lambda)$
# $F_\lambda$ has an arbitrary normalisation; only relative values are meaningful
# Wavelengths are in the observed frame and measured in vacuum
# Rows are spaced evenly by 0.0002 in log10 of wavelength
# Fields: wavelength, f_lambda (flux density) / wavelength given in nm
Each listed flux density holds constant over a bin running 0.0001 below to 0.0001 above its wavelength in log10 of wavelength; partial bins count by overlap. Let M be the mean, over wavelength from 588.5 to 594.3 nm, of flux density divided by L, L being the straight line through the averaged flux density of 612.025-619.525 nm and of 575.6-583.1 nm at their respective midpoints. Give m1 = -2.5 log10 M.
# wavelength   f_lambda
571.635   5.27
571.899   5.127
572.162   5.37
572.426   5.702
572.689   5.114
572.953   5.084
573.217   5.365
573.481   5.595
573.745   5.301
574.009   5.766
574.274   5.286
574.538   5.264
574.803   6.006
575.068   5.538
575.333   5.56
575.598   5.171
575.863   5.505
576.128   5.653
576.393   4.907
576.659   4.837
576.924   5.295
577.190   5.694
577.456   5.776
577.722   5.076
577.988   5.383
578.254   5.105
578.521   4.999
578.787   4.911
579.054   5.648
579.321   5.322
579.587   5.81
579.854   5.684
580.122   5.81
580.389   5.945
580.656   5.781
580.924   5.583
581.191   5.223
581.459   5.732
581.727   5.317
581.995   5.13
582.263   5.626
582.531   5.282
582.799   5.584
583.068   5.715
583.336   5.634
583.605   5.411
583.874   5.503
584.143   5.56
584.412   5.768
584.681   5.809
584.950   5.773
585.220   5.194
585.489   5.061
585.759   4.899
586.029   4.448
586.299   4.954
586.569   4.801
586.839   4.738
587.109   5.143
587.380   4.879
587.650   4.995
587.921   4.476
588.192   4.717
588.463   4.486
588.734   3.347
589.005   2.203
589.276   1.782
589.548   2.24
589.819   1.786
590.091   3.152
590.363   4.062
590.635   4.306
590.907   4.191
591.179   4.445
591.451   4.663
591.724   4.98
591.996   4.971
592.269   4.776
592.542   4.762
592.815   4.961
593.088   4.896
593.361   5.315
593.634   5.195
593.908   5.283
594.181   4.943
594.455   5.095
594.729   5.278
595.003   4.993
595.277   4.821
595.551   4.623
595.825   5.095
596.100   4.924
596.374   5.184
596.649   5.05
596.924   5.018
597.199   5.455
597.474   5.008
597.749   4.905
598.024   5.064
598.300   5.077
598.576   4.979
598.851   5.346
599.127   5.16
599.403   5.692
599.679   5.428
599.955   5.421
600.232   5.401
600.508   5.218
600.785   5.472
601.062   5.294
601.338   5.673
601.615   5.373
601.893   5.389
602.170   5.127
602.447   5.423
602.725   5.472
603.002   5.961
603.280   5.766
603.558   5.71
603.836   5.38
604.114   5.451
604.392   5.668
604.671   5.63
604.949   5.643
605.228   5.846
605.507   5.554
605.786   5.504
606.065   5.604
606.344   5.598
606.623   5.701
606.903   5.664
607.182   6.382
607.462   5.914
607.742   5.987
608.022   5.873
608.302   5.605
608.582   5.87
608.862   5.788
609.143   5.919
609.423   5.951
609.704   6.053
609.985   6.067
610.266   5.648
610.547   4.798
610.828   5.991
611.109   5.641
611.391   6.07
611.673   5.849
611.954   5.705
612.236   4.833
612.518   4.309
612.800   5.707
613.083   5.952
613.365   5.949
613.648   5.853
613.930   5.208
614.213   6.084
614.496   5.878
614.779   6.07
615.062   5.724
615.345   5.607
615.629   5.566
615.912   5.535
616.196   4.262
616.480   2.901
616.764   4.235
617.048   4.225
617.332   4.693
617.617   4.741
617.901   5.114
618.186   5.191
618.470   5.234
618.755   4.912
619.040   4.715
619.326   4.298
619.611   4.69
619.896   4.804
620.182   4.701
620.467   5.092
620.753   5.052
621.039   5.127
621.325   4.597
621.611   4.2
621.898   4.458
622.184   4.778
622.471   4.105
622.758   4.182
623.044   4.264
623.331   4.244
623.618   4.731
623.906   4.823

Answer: 0.28 mag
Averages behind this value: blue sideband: 5.43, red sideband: 5.11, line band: 4.11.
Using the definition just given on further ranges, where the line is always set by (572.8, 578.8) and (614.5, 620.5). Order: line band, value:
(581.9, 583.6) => -0.04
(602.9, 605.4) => -0.13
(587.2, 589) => 0.20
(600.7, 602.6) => -0.07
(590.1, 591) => 0.27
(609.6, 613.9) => -0.14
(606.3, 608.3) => -0.17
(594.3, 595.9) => 0.03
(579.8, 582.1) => -0.06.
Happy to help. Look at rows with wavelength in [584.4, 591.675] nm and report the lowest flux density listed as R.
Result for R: 1.782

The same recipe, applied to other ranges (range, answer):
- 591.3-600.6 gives 4.623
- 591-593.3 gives 4.445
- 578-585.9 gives 4.899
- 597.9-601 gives 4.979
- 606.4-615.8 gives 4.309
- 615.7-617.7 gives 2.901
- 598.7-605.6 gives 5.127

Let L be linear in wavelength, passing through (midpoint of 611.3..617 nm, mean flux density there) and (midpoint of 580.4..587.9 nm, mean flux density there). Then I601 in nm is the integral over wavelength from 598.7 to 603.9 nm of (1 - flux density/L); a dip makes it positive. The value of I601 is -0.13 nm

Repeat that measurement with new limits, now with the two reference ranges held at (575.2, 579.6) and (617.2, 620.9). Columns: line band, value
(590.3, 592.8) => 0.27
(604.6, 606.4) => -0.22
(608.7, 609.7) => -0.19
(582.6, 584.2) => -0.09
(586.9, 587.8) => 0.04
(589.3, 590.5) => 0.57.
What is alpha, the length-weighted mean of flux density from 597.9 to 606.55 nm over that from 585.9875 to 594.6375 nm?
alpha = 1.26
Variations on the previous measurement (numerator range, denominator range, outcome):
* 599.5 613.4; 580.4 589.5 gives 1.13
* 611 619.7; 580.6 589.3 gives 1.03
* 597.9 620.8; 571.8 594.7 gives 1.08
